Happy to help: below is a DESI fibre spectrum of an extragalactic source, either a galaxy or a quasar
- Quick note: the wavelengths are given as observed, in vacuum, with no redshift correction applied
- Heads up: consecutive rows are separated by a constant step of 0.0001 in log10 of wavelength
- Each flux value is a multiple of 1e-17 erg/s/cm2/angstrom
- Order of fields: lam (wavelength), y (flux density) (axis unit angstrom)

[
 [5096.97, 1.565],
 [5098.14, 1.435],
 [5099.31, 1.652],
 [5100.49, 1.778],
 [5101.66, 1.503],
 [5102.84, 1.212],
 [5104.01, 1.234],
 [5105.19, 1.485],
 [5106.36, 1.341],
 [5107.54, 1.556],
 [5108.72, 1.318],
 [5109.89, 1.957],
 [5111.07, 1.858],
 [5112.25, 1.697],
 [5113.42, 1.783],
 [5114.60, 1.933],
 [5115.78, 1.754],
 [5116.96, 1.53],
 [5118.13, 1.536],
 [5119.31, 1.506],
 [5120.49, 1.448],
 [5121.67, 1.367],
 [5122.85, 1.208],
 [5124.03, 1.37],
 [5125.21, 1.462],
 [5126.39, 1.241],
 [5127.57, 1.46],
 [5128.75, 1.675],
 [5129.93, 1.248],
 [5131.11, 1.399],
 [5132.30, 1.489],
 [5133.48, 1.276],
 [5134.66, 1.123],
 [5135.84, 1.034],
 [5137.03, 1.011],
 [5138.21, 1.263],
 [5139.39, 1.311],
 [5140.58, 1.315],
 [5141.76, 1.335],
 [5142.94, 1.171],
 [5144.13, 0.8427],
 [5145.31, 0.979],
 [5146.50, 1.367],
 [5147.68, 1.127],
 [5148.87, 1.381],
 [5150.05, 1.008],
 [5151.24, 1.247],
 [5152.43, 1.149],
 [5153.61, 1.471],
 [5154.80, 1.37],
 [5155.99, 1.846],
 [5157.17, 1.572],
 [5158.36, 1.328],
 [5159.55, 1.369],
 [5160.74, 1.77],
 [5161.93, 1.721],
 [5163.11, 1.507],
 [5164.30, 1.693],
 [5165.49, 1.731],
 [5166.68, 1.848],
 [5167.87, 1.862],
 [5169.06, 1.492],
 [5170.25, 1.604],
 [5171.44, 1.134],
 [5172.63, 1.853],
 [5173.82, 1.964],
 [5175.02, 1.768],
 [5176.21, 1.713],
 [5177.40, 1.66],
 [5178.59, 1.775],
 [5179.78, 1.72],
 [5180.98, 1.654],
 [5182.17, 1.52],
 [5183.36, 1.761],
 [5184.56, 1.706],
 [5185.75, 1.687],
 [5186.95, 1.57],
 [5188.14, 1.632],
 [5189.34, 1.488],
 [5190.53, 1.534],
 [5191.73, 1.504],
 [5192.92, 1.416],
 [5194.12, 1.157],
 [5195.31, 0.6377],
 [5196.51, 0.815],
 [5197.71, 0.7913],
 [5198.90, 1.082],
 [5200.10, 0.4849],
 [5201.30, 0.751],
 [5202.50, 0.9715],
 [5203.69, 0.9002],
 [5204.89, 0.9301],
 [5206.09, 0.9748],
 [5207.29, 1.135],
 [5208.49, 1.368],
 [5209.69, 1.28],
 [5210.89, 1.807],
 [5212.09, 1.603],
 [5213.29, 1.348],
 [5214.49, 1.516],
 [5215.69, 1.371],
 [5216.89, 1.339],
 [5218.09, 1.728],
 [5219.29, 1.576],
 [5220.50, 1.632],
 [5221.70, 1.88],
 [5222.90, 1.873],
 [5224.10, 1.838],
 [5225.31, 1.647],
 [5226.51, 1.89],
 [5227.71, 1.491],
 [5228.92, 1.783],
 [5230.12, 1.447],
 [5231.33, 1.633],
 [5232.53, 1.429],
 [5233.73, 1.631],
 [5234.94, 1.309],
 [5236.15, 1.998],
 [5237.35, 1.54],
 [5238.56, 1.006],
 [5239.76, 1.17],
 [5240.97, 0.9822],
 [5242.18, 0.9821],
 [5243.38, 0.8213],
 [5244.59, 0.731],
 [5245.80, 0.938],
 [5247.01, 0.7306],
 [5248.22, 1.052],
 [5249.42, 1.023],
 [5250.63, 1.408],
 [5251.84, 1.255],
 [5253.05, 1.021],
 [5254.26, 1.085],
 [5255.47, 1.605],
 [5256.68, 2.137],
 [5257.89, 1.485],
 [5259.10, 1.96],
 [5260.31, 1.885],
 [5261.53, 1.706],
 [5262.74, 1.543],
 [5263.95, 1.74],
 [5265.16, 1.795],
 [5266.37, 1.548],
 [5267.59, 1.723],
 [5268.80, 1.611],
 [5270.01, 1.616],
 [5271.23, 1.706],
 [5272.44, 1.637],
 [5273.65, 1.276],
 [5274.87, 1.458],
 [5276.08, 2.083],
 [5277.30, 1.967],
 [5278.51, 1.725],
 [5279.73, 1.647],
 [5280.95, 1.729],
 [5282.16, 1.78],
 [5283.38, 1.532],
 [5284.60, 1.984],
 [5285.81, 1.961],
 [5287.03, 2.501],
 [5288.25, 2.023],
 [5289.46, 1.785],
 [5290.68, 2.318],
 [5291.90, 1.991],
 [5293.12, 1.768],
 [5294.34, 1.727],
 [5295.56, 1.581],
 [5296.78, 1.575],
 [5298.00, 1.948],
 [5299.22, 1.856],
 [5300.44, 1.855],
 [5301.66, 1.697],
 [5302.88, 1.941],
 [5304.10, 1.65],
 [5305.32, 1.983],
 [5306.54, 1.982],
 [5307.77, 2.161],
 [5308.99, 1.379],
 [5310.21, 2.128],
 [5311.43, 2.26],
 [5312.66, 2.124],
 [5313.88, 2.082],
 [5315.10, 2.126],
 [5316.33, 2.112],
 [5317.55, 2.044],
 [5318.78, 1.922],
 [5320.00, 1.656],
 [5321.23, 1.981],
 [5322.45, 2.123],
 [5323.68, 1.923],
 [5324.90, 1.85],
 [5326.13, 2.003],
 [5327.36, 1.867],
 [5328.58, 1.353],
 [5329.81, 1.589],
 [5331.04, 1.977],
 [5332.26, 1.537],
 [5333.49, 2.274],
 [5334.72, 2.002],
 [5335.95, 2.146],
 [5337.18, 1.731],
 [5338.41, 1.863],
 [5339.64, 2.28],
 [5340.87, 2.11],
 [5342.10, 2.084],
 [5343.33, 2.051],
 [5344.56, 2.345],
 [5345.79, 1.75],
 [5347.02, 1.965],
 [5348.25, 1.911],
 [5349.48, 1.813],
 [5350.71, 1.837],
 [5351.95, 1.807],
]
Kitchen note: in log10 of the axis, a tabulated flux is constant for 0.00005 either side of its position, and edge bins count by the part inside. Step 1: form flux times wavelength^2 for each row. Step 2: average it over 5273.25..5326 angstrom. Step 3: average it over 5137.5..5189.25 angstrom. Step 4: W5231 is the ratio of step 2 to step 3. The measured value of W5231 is 1.3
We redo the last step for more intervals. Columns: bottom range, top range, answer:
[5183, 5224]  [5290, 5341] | 1.50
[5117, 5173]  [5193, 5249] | 0.95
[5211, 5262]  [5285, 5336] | 1.37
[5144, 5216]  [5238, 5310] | 1.19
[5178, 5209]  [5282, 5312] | 1.56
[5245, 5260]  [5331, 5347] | 1.58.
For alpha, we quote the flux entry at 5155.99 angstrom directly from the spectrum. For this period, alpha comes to 1.846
